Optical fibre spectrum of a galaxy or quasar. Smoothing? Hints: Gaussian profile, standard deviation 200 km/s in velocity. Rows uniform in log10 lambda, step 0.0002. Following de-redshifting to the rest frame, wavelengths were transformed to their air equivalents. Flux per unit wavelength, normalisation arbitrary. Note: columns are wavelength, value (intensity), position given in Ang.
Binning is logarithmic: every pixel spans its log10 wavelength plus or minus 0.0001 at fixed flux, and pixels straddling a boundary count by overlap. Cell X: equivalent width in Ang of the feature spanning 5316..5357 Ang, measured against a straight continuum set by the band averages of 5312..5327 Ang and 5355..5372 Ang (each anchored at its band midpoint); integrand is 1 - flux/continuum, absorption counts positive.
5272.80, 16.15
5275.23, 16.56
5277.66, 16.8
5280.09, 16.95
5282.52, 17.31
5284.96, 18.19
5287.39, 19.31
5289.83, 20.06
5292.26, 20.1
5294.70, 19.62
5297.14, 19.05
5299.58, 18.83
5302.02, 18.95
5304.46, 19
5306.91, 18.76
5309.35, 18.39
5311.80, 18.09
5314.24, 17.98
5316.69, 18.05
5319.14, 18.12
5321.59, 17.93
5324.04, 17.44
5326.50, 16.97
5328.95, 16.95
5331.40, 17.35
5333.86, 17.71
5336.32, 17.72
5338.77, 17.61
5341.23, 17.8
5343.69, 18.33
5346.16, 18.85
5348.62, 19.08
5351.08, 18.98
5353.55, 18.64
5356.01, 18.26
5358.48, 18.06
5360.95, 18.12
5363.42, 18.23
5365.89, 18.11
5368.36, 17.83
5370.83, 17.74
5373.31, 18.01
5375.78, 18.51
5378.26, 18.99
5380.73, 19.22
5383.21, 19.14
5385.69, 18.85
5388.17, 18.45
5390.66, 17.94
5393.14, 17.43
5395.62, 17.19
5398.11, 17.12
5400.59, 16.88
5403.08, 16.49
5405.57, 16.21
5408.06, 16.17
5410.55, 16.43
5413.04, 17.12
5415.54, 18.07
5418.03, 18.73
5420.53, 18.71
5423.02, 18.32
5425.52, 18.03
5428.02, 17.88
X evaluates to -0.2 Ang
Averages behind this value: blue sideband 17.8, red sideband 18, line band 18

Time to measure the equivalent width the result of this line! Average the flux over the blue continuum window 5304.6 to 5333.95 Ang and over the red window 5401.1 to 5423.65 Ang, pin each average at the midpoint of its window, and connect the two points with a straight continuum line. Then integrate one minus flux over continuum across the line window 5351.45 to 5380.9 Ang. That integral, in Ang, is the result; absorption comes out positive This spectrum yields -1.2 Ang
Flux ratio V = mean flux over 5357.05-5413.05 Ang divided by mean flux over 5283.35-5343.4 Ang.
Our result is 0.97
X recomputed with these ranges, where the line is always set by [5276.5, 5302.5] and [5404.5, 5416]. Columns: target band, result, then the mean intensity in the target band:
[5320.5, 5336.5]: 0.5 Ang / 17.4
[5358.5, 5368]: -0.3 Ang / 18.1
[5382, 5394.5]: -0.9 Ang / 18.3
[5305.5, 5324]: 0.1 Ang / 18.1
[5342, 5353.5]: -0.7 Ang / 18.7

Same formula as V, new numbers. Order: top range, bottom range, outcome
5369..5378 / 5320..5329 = 1.04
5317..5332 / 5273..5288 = 1.01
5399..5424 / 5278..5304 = 0.92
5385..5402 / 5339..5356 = 0.95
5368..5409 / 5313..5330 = 1.01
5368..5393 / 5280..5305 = 0.97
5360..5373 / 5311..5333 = 1.02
